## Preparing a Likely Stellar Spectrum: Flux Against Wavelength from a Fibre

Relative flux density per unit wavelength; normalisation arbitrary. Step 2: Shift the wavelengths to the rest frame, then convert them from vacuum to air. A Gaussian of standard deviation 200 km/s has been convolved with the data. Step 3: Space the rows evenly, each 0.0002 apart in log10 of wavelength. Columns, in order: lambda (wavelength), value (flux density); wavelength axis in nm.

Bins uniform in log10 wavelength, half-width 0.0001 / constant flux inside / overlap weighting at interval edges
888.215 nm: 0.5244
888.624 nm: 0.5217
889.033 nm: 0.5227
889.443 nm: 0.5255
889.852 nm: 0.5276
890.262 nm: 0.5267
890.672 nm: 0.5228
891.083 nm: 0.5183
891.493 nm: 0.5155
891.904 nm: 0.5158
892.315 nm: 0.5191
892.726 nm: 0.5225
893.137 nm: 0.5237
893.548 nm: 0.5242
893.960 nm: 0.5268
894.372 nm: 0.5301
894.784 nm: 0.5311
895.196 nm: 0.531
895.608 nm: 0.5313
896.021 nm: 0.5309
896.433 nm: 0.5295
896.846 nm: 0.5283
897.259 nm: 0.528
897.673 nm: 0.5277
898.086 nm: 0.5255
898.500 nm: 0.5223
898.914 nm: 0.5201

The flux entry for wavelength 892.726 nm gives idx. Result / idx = 0.5225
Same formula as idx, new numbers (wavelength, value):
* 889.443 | 0.5255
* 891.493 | 0.5155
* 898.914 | 0.5201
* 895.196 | 0.531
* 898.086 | 0.5255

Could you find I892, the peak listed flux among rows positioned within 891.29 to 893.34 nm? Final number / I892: 0.5237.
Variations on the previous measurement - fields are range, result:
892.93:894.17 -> 0.5268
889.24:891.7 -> 0.5276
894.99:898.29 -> 0.5313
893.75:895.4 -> 0.5311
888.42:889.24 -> 0.5227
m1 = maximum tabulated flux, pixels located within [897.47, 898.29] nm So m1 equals 0.5277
